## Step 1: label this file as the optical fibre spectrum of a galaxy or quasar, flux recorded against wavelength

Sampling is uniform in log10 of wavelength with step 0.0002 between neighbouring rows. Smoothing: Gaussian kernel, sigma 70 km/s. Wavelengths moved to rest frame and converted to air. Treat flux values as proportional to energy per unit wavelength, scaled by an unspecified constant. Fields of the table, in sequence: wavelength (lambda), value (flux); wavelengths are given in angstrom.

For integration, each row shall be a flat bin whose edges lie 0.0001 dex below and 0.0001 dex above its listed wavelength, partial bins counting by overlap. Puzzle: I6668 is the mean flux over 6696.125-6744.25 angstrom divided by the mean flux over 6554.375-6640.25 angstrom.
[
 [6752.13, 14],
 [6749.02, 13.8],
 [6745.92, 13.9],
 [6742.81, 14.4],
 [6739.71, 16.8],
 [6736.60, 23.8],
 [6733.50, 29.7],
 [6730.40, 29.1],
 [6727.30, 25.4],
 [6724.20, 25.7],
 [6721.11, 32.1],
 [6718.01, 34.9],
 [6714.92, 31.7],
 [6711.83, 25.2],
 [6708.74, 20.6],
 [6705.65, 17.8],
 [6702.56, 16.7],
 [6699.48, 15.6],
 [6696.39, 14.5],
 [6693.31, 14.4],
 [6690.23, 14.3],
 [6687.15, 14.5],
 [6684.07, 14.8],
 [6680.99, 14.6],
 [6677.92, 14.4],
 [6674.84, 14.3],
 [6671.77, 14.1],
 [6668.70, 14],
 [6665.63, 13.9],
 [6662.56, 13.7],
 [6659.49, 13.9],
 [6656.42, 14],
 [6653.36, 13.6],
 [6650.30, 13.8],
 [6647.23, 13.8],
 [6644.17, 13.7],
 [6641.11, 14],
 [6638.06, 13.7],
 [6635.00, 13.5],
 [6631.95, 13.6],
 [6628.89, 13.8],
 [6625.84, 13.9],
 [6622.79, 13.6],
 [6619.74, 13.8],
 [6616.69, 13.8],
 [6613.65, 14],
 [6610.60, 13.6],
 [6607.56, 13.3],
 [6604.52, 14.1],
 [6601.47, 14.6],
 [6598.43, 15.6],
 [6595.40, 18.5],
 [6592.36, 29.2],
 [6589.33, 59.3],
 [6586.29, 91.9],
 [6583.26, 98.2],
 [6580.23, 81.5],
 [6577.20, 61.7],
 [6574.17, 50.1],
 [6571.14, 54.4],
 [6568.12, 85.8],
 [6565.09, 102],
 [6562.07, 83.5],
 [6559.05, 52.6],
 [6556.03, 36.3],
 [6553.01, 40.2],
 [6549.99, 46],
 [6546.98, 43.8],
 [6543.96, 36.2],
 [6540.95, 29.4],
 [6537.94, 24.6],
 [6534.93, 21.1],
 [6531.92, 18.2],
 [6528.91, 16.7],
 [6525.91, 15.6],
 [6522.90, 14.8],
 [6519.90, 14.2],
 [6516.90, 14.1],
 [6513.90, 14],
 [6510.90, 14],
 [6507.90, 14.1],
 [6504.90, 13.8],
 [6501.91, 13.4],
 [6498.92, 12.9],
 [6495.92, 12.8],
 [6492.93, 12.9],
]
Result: 0.6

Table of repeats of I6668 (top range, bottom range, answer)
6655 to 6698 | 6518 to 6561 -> 0.48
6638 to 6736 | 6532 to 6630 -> 0.46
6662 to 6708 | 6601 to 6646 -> 1.08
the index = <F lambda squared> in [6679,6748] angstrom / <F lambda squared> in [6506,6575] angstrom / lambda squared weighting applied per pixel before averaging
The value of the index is 0.60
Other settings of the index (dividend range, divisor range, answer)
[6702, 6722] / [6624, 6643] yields 1.92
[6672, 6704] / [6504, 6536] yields 1.01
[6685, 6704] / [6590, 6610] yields 0.81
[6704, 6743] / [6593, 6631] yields 1.79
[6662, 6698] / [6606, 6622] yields 1.07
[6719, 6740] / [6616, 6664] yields 2.00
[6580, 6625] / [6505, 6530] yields 2.24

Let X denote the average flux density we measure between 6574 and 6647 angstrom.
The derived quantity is 29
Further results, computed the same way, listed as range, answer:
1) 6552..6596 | 64.2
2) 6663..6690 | 14.3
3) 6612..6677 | 13.8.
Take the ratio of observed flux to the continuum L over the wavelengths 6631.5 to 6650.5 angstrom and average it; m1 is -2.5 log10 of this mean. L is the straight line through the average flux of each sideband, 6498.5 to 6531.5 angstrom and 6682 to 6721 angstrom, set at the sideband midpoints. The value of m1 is 0.31 mag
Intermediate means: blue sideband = 14.5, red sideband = 20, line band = 13.7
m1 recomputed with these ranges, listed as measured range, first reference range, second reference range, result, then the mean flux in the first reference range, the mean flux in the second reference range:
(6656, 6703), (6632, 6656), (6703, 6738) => 0.327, 13.7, 26.6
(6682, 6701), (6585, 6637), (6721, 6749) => 0.453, 21.9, 22.5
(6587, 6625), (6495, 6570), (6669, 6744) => 0.294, 31.9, 20.3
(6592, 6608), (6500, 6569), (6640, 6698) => 0.365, 32.7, 14.1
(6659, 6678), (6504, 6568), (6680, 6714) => 0.374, 33.1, 17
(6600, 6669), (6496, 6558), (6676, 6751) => 0.471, 22.7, 20.3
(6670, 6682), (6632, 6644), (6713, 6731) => 0.413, 13.7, 29.8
